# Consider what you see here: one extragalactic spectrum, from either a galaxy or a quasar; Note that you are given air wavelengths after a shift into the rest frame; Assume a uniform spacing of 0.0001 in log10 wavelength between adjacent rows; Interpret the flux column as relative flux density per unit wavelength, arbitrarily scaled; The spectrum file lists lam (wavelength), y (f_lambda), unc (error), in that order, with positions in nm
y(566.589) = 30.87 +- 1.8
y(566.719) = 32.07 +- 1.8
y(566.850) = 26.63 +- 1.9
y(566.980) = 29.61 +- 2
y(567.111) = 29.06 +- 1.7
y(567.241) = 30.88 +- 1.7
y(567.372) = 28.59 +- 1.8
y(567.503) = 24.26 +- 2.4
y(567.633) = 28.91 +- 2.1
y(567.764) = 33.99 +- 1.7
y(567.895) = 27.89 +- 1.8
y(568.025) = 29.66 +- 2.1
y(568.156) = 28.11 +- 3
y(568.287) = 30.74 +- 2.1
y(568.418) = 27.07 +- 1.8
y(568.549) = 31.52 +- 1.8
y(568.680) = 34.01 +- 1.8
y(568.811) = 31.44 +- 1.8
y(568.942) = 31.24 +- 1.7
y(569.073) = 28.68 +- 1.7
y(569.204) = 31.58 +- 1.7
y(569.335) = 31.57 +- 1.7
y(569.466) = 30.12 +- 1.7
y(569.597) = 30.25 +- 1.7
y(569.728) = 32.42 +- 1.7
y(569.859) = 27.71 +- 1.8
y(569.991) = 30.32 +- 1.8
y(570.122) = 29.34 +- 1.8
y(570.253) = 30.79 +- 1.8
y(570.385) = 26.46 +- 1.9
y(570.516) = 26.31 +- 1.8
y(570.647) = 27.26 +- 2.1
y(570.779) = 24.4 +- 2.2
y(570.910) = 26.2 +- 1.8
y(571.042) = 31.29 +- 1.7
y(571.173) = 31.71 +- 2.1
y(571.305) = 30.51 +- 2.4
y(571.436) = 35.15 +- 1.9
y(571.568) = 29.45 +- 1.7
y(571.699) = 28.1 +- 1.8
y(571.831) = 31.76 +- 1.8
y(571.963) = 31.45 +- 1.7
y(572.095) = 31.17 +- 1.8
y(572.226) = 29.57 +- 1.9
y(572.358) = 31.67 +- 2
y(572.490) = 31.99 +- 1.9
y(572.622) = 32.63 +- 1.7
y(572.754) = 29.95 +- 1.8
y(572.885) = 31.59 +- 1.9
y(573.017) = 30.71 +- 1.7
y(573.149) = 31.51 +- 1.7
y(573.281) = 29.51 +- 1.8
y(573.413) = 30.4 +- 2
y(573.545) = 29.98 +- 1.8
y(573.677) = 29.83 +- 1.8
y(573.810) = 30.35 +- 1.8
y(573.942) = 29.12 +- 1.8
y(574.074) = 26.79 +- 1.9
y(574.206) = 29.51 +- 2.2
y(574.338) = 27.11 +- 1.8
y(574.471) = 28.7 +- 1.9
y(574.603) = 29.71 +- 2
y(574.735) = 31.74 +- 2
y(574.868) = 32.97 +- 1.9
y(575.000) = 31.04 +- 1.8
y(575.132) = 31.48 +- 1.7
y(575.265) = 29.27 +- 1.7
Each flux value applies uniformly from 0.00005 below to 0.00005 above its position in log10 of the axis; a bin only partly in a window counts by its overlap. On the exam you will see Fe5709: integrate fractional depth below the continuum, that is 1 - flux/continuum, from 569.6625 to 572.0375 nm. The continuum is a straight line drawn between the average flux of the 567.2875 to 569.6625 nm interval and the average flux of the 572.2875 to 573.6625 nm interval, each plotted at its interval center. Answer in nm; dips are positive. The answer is 0.08 nm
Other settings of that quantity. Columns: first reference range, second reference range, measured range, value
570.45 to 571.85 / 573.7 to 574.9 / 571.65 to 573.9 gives -0.106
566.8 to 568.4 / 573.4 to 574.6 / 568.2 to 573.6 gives -0.223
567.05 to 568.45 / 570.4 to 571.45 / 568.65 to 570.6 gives -0.081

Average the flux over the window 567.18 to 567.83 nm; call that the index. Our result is 29.3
